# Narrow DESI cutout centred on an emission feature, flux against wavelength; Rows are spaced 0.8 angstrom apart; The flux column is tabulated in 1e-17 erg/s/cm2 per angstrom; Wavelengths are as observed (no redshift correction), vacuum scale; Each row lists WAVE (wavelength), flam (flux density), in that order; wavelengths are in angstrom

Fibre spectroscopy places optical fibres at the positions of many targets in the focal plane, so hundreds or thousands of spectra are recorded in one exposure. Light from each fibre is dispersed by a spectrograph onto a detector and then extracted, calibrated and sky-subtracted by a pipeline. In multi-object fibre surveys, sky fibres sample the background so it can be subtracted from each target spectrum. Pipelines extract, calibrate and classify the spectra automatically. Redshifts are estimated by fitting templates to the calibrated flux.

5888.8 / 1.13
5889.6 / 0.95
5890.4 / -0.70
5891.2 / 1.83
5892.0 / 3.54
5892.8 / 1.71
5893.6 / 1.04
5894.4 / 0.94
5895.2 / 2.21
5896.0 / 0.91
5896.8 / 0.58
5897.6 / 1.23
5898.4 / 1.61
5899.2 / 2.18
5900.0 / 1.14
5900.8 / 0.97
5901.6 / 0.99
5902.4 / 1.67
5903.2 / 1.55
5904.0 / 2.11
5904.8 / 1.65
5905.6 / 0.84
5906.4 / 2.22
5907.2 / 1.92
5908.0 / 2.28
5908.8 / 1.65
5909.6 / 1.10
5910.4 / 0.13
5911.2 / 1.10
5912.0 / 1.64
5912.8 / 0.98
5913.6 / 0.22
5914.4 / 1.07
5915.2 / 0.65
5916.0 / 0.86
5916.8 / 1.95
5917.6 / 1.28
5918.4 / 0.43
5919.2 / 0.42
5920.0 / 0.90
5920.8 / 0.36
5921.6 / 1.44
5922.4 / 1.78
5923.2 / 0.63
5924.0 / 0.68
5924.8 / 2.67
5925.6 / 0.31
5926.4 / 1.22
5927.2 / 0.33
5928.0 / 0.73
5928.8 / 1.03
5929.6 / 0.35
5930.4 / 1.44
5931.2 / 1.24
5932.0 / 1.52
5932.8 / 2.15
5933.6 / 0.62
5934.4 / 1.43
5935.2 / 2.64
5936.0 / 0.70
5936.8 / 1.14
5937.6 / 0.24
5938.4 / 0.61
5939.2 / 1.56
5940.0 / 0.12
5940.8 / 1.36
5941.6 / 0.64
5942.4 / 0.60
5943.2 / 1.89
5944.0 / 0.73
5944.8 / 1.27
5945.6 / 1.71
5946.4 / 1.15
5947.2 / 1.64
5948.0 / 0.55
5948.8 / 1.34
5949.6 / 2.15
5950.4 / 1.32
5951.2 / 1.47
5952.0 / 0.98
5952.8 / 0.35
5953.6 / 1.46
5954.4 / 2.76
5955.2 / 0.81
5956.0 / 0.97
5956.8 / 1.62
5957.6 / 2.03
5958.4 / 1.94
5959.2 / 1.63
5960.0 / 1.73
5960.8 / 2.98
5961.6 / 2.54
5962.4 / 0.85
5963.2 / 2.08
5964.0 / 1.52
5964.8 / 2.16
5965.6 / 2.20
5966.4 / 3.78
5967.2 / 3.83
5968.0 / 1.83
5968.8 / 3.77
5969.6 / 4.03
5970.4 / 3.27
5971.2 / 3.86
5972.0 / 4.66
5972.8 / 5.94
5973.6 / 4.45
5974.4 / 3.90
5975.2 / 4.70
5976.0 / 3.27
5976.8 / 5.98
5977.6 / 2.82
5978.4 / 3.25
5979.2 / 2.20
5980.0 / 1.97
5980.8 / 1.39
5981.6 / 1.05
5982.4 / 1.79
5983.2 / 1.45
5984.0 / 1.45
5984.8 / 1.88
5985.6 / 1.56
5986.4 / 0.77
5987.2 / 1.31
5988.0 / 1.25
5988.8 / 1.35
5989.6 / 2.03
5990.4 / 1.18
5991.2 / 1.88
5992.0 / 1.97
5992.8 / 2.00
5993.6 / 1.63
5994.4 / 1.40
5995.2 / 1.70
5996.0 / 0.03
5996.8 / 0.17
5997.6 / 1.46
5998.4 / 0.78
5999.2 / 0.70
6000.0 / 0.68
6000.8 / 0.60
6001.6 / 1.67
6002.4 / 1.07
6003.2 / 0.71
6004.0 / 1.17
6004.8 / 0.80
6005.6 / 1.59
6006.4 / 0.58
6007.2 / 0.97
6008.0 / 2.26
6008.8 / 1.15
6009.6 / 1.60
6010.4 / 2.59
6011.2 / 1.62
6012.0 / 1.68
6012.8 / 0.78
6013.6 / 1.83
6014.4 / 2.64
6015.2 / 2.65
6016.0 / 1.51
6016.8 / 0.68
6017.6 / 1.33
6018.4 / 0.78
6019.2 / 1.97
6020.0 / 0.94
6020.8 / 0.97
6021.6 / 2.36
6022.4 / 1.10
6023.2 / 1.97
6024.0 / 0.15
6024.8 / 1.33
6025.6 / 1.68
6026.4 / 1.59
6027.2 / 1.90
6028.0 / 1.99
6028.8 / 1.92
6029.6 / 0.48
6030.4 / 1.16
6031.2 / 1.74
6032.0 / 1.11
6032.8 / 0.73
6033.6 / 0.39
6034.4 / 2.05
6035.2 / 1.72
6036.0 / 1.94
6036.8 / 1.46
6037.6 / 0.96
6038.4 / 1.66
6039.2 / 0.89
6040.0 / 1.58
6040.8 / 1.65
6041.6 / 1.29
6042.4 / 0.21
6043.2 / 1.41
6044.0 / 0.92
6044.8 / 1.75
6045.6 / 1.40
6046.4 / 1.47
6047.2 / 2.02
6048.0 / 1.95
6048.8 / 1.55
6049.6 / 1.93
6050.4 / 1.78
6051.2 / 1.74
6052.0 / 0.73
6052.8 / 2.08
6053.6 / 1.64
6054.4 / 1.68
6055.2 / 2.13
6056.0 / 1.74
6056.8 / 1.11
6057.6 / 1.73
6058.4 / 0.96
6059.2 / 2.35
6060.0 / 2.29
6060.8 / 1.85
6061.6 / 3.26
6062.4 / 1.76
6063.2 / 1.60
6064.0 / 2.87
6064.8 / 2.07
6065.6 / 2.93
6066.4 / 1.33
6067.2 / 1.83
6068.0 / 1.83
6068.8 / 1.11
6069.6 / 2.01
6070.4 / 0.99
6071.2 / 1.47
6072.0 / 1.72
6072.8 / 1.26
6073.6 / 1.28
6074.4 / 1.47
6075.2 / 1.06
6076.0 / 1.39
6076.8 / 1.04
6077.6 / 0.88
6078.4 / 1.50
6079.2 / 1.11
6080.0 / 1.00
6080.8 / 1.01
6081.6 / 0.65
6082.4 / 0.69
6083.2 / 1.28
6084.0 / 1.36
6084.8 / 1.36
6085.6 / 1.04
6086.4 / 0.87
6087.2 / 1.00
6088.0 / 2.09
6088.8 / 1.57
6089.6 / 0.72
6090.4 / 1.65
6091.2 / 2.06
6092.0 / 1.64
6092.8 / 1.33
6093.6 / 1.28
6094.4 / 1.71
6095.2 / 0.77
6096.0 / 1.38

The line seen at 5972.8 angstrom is [O II] 3727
